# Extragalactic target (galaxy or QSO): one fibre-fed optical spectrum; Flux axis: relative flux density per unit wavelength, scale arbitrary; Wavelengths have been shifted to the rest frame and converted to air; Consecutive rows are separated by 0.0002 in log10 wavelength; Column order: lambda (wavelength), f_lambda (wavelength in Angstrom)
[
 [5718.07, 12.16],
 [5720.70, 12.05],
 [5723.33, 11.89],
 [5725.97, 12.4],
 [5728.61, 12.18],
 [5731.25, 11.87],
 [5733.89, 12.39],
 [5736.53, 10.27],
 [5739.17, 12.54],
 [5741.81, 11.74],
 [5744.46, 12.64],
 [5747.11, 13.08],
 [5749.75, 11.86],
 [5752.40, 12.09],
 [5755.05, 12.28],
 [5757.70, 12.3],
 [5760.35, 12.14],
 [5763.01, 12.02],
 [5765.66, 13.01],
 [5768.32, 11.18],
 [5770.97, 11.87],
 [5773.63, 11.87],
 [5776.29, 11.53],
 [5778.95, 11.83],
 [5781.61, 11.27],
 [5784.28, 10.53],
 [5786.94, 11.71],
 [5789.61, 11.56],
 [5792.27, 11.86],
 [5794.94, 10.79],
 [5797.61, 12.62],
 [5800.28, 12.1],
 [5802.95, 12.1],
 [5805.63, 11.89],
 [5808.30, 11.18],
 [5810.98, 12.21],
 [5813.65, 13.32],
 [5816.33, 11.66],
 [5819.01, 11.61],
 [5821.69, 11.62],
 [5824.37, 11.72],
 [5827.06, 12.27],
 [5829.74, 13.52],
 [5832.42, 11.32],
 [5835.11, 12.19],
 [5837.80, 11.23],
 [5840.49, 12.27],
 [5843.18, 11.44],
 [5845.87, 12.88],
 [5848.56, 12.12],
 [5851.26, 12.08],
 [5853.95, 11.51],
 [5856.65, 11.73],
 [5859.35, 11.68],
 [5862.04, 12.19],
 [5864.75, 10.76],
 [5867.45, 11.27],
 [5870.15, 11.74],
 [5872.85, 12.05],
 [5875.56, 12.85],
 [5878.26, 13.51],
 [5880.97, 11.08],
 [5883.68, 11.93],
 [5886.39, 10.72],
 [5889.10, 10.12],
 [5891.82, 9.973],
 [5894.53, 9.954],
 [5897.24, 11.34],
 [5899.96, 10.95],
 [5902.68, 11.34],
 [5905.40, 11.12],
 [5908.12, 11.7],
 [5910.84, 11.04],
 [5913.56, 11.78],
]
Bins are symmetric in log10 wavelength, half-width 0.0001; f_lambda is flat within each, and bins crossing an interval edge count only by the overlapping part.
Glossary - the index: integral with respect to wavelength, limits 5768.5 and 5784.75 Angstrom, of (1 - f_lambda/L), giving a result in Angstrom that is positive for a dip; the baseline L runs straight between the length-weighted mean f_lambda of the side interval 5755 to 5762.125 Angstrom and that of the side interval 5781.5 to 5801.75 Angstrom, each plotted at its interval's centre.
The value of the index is 0.5 Angstrom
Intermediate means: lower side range 12.2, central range 11.5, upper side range 11.6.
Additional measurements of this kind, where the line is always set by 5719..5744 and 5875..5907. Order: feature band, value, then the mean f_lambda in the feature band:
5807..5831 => -1.20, 12.1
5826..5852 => -1.55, 12.1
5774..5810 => 0.13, 11.6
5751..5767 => -0.65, 12.3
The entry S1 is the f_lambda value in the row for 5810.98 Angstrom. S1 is 12.21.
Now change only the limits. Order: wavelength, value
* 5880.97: 11.08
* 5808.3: 11.18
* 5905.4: 11.12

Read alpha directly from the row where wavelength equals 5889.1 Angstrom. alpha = 10.12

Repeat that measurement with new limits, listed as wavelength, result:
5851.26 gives 12.08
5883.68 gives 11.93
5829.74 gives 13.52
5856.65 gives 11.73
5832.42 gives 11.32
